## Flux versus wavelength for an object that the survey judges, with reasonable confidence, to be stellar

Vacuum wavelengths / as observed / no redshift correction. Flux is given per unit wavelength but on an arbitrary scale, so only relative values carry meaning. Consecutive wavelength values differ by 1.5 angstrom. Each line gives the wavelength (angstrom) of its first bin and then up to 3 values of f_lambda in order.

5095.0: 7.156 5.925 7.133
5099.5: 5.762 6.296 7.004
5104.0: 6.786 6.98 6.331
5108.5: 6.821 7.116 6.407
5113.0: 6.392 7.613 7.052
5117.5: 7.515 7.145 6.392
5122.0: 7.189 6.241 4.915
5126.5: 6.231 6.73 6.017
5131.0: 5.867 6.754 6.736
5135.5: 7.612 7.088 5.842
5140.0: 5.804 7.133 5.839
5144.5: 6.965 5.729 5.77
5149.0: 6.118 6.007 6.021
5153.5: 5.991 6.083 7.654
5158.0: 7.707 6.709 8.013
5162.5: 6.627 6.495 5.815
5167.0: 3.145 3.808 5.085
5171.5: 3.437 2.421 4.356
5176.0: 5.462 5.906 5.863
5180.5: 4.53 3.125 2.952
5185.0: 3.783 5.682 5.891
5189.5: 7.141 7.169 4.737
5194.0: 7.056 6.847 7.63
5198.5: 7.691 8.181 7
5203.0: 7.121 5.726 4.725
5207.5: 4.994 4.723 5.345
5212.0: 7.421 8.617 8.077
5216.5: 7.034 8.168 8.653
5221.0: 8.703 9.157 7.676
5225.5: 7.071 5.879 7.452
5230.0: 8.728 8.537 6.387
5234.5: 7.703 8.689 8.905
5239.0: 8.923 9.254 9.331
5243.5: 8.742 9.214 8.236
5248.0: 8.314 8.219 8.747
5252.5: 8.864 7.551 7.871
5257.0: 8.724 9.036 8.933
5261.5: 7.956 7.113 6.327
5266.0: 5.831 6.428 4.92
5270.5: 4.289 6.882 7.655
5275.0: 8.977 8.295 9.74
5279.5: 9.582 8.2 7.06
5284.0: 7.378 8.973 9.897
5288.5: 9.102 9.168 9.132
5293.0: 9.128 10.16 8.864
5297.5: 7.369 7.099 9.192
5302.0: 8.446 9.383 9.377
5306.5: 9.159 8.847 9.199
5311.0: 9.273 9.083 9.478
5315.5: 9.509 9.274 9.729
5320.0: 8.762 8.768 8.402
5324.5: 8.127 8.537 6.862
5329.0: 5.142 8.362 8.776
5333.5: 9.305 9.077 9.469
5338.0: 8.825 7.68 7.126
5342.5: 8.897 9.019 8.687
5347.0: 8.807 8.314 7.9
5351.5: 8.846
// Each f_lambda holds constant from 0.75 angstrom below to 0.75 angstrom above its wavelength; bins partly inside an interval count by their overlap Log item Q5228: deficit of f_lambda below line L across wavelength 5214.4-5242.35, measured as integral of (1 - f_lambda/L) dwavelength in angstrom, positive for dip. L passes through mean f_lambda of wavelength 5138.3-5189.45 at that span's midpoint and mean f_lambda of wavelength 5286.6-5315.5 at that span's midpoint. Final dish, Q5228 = -3.61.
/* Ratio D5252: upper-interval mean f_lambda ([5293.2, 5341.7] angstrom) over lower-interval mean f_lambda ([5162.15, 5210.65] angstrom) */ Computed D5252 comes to 1.6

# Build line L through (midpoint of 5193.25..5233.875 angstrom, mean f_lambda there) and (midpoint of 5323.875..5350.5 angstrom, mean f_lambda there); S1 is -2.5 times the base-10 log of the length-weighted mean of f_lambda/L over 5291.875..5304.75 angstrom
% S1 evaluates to -0.10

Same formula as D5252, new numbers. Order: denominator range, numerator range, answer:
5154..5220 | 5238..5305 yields 1.37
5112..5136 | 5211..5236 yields 1.18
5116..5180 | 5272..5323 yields 1.46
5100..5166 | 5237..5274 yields 1.19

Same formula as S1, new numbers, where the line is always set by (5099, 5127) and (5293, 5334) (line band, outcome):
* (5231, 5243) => -0.074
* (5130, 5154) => 0.101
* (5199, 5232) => 0.070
